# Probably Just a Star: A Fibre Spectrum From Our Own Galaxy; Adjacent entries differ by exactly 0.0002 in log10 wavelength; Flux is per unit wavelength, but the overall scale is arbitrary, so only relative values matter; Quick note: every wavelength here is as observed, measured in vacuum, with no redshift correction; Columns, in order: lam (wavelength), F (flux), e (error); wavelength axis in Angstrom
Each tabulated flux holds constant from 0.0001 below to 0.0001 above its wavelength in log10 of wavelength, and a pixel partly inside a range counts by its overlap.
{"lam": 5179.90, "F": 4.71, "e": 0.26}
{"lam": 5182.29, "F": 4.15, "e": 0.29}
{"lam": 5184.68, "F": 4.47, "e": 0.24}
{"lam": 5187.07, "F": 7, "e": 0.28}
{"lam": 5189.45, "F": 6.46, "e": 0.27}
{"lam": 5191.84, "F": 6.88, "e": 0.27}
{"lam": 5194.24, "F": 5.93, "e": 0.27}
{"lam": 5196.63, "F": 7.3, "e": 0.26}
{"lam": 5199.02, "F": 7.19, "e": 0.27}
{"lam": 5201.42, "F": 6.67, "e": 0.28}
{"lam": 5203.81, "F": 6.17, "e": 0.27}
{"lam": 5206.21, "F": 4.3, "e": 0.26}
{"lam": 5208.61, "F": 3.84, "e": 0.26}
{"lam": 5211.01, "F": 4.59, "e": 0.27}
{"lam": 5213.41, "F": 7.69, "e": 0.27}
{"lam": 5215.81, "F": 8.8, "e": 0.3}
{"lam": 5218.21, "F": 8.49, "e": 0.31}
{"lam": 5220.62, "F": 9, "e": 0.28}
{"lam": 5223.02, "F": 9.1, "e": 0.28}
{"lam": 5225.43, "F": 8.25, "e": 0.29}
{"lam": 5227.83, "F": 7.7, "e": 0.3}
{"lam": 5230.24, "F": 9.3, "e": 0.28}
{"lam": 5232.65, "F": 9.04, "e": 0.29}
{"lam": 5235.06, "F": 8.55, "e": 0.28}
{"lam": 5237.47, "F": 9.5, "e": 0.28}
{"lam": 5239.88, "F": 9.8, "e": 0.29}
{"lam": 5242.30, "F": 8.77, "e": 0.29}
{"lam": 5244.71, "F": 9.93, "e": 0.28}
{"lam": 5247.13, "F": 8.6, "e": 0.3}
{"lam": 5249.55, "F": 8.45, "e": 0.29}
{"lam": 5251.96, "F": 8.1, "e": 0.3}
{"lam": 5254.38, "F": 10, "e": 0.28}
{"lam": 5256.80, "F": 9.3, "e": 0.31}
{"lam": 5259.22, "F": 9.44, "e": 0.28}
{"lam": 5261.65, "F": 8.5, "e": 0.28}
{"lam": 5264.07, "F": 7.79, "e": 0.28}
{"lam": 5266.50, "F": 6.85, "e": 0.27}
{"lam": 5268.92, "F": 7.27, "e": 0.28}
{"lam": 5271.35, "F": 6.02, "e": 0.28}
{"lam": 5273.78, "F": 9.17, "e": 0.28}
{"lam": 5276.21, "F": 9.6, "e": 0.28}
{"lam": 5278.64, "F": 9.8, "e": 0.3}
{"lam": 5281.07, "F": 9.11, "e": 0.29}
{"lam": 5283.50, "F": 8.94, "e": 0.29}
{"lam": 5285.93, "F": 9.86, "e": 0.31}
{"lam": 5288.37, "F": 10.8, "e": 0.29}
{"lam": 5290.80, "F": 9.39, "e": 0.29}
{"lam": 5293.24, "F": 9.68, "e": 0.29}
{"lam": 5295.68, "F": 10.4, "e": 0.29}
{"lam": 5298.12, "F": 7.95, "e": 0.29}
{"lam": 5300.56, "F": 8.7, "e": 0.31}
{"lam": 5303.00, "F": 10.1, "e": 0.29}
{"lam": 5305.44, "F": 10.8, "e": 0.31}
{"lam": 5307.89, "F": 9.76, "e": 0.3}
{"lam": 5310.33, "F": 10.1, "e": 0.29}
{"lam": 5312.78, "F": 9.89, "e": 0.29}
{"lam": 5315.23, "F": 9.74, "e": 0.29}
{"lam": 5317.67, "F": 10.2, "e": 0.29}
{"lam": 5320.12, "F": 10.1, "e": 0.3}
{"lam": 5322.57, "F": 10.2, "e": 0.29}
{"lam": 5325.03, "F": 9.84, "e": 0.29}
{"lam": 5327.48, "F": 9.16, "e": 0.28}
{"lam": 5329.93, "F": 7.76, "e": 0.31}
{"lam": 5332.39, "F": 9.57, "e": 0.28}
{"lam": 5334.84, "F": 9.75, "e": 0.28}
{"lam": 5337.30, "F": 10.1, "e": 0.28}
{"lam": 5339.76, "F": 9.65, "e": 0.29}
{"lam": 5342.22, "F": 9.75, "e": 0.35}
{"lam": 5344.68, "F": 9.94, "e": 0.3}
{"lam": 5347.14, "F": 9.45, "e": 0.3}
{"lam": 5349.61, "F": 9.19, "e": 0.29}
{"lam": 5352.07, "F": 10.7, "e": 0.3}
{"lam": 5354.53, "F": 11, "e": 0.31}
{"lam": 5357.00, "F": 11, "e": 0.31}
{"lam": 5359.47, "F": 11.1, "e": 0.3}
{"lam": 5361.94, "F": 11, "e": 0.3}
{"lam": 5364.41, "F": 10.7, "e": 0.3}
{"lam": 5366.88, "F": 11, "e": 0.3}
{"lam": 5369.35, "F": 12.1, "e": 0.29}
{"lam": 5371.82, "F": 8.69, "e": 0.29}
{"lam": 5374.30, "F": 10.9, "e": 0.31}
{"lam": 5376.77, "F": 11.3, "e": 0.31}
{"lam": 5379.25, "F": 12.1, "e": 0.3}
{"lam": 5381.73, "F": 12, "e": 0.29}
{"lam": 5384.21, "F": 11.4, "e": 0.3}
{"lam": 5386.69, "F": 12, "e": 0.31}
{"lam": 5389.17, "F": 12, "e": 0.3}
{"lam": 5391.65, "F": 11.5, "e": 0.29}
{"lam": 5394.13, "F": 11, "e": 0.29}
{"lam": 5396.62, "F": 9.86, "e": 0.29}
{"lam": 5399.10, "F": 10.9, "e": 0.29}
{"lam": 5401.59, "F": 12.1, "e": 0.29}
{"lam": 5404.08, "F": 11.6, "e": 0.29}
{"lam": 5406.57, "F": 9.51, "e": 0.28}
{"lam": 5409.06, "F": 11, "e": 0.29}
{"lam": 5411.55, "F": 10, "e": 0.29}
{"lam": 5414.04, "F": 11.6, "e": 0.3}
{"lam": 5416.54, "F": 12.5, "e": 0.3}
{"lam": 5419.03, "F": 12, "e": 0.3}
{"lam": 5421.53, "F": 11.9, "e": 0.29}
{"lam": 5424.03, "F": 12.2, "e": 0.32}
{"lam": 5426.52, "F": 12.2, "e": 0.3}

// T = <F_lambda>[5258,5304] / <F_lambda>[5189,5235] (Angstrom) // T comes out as 1.23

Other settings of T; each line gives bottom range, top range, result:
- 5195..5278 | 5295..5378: 1.25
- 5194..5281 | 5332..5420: 1.34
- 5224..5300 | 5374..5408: 1.27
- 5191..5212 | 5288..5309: 1.65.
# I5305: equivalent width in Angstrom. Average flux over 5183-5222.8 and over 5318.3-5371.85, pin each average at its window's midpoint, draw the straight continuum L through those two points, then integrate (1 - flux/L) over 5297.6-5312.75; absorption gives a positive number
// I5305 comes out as -0.9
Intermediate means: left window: 6.58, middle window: 9.67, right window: 10.1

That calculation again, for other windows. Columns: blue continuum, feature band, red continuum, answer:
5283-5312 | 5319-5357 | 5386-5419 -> 1.92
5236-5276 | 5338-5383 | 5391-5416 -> -1.63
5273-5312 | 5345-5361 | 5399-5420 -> 0.13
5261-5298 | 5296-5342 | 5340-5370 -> 0.33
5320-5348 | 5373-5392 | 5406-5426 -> -1.72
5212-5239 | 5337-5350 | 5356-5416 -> 0.97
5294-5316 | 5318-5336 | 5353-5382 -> 1.16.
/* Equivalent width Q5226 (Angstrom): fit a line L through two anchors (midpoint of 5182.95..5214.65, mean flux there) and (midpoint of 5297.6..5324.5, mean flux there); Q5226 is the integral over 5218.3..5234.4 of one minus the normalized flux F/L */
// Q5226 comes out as -4.1 Angstrom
